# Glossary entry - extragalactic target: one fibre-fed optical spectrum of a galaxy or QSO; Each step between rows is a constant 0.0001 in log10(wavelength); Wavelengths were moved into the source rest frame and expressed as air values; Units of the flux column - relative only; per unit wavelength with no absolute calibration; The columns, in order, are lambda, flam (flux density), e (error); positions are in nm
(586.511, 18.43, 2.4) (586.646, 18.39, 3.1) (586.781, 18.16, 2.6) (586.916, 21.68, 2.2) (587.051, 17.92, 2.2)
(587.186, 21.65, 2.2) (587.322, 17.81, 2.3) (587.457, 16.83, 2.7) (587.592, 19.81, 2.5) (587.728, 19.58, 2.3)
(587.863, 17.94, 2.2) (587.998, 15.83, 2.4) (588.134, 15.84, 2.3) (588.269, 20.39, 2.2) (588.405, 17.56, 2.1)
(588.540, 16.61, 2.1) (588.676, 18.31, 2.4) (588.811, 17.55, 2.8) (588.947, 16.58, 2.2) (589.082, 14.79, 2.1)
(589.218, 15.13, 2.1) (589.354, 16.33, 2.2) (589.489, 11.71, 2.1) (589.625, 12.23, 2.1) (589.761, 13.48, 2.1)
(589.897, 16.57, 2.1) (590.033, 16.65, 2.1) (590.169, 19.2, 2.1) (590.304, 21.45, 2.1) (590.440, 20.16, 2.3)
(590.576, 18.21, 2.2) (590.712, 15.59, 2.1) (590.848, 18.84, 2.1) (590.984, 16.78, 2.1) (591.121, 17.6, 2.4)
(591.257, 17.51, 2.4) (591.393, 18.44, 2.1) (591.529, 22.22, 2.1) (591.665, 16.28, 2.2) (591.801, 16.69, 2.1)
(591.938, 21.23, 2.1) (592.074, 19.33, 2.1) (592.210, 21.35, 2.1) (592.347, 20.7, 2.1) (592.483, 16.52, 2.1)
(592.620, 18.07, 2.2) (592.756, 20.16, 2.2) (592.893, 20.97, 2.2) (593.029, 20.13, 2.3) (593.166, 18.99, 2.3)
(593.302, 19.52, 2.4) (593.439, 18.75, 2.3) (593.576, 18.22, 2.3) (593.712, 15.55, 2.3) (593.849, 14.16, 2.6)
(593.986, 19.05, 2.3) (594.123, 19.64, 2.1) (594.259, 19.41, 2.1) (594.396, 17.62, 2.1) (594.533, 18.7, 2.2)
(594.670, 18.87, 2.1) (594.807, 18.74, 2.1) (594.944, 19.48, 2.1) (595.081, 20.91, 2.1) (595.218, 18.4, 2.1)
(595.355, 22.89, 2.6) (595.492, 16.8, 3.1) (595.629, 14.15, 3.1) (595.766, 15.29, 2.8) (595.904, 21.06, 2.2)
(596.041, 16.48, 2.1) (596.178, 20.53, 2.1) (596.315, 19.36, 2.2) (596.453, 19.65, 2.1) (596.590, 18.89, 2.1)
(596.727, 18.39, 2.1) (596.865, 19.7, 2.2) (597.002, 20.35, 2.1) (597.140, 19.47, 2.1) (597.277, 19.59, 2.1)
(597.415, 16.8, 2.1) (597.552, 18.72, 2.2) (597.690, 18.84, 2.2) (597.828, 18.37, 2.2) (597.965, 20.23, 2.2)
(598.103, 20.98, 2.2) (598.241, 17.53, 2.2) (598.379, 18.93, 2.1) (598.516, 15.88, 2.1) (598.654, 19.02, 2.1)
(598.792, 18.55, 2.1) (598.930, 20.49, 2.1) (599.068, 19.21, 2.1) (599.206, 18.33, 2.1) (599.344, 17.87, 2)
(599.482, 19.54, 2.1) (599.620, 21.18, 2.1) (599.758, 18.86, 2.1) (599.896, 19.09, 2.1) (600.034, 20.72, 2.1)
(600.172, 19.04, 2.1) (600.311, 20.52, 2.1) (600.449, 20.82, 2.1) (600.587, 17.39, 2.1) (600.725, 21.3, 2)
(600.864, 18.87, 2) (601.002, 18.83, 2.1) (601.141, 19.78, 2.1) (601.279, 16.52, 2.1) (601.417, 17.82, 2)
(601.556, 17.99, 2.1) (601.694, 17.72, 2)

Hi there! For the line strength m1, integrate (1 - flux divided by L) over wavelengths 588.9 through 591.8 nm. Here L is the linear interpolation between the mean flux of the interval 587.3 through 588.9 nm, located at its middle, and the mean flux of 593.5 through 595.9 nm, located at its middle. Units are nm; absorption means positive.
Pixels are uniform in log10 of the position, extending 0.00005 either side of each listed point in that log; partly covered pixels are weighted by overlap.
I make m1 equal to 0.164 nm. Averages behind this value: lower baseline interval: 17.8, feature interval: 16.9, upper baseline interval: 18.2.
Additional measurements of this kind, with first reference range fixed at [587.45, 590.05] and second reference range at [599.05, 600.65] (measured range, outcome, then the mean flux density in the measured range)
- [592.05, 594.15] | -0.14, 18.8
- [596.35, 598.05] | -0.04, 19.1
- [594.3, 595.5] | -0.08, 19.3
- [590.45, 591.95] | -0.09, 18.1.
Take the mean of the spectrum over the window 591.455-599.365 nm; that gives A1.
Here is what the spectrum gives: 18.8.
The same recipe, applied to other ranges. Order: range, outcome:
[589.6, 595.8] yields 18.4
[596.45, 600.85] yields 19.2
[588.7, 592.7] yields 17.5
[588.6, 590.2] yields 15.6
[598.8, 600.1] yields 19.4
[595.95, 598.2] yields 19.1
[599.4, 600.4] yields 19.8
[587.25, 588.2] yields 17.7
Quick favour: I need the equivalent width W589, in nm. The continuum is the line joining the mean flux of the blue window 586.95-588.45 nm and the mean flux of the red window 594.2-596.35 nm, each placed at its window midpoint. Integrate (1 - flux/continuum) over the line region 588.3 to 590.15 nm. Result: 0.26 nm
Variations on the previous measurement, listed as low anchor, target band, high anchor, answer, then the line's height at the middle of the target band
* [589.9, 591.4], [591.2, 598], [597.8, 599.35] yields -0.12 nm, 18.5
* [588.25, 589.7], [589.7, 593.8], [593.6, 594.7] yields -0.37 nm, 17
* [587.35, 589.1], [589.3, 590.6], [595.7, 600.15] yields 0.10 nm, 17.8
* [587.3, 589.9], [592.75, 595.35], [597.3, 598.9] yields -0.17 nm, 17.7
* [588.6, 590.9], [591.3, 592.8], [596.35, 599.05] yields -0.16 nm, 17.3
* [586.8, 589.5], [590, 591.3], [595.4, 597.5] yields -0.03 nm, 17.9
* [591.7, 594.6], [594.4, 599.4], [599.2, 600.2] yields 0.09 nm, 19.1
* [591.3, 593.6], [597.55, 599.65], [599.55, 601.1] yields 0.07 nm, 19.6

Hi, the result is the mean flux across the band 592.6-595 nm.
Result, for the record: 18.7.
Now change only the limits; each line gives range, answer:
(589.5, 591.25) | 17.1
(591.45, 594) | 18.8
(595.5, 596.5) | 18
